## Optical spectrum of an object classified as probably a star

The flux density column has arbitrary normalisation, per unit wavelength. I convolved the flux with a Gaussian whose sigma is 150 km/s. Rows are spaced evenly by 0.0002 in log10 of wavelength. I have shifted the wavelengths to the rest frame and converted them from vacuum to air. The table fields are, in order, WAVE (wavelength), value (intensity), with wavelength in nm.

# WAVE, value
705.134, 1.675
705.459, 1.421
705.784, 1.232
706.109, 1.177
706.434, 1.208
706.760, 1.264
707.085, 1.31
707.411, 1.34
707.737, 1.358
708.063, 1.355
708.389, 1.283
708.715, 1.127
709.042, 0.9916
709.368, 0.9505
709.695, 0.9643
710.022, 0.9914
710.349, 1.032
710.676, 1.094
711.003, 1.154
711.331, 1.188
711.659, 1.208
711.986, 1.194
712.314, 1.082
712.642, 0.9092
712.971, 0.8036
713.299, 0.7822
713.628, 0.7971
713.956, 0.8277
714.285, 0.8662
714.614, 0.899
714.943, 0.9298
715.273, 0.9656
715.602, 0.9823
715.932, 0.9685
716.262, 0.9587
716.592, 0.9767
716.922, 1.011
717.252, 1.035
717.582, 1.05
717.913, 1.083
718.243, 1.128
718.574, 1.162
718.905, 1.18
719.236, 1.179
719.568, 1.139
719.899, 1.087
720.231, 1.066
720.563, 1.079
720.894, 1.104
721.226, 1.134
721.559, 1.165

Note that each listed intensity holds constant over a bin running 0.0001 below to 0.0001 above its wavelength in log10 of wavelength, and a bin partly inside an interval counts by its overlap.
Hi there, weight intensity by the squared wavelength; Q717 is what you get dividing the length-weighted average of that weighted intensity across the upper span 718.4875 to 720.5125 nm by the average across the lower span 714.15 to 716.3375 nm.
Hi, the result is 1.22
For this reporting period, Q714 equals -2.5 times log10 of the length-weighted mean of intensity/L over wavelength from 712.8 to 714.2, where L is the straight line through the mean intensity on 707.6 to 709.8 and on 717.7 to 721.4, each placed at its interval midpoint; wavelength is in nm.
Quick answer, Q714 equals 0.372 mag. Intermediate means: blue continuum 1.15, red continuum 1.12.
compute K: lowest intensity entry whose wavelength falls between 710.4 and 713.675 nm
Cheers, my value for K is 0.7822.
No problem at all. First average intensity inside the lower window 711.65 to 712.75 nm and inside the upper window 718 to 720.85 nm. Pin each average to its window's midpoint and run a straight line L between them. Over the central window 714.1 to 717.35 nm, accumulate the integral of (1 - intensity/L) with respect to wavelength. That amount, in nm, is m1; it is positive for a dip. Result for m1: 0.45 nm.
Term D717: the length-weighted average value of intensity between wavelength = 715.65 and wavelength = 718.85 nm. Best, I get 1.04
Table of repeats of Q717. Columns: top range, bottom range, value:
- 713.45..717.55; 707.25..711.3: 0.84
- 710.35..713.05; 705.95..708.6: 0.86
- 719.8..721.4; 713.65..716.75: 1.20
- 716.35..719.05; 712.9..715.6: 1.25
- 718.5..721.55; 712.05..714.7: 1.30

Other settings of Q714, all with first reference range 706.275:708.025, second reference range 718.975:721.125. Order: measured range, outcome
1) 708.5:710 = 0.242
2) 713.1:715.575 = 0.341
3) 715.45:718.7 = 0.120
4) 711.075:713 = 0.135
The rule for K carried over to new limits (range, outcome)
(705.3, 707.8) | 1.177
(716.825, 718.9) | 1.011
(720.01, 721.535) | 1.066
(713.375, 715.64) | 0.7971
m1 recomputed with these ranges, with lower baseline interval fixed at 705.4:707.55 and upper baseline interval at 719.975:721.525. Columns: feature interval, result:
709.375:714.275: 0.86 nm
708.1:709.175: 0.07 nm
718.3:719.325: -0.04 nm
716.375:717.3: 0.12 nm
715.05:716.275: 0.20 nm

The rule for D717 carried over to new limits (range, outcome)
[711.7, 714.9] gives 0.919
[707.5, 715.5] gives 1.03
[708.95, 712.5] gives 1.08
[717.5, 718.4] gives 1.09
